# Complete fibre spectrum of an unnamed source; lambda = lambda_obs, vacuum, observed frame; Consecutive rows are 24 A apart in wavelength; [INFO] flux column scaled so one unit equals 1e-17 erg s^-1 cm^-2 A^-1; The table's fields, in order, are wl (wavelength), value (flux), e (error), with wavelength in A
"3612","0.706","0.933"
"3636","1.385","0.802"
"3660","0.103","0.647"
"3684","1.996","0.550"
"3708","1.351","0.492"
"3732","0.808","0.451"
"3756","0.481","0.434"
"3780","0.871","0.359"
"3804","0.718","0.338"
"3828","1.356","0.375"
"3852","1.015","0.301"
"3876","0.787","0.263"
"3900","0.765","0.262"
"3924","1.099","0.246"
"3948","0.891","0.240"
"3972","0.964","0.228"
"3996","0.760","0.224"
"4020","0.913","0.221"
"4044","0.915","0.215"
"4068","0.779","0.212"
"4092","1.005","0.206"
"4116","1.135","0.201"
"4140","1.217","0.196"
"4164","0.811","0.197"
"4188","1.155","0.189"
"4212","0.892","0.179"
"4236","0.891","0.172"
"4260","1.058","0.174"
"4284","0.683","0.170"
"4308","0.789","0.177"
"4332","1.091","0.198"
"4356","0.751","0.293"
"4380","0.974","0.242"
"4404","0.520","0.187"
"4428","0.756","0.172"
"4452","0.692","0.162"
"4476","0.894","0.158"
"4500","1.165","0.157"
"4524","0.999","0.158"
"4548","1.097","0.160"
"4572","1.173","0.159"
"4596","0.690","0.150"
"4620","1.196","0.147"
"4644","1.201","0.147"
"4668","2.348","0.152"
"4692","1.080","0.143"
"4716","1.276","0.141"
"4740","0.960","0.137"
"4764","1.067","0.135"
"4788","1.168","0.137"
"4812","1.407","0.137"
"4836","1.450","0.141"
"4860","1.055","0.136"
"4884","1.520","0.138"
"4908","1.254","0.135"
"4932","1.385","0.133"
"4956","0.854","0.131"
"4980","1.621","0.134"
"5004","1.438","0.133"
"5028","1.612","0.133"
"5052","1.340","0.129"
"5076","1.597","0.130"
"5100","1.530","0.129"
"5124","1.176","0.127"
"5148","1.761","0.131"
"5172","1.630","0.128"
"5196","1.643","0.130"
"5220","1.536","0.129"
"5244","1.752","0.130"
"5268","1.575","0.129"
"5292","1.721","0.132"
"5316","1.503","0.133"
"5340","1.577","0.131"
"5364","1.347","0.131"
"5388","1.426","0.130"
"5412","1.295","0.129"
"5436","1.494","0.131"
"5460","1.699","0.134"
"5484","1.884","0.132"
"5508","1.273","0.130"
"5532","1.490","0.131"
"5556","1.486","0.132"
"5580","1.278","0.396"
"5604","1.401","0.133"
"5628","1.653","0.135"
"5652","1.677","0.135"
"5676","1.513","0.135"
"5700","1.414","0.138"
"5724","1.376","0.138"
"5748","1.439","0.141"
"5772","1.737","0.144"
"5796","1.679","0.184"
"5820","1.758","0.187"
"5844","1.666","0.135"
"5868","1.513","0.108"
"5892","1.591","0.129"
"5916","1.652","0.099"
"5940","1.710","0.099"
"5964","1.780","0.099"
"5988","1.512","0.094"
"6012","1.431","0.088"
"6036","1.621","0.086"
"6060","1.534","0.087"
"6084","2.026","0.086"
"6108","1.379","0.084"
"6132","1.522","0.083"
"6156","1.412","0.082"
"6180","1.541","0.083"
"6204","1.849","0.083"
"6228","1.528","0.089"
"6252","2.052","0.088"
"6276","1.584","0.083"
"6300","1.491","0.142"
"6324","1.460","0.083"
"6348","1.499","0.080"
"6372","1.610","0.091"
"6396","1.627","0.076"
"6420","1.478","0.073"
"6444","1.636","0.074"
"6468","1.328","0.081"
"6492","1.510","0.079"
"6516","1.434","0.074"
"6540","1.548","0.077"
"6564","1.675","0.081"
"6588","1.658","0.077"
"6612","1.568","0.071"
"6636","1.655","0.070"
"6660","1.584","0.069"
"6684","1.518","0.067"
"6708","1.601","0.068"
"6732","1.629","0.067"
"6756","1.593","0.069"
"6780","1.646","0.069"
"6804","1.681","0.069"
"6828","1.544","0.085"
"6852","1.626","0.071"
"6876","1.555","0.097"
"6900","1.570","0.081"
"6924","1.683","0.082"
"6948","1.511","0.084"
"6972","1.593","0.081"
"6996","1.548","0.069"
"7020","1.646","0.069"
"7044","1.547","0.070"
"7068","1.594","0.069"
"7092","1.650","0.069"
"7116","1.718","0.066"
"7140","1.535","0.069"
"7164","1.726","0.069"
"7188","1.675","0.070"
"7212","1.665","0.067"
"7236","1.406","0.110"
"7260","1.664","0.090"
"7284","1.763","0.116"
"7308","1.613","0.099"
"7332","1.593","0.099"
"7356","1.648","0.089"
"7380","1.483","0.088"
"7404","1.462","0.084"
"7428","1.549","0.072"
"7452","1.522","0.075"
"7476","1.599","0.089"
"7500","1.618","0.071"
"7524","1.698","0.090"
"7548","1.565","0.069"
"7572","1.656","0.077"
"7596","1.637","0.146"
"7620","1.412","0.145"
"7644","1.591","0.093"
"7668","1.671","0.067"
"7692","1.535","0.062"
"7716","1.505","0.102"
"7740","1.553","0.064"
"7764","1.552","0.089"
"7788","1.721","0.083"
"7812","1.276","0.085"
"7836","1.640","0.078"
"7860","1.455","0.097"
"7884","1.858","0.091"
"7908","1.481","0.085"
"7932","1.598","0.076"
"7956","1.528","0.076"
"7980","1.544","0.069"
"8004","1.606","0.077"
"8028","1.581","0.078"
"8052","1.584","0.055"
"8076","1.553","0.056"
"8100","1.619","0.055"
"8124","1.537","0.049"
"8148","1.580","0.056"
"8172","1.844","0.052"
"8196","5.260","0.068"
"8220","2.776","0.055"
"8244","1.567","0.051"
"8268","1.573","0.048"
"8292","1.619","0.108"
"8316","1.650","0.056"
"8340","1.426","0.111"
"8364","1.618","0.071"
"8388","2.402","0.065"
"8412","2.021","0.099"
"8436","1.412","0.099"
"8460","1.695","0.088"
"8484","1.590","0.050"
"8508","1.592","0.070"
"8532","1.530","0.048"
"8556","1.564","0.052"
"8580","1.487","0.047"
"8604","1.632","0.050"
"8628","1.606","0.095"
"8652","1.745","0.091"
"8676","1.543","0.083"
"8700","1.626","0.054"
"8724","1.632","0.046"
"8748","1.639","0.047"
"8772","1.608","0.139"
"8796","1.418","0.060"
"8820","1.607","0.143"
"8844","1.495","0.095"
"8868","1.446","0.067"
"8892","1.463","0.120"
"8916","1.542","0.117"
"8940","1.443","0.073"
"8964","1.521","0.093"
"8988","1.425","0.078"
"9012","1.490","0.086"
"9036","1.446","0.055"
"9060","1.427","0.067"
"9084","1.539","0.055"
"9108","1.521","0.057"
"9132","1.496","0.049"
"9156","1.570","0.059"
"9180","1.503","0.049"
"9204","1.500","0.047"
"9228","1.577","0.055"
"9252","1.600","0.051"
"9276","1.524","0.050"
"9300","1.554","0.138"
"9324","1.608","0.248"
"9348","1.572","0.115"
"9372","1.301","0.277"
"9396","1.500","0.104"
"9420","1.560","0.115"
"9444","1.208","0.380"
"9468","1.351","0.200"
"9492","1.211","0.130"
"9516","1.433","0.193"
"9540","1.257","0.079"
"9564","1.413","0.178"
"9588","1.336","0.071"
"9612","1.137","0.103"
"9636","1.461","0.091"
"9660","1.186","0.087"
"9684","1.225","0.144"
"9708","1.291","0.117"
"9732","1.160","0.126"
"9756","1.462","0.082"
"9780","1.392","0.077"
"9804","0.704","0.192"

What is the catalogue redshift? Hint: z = 0.25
